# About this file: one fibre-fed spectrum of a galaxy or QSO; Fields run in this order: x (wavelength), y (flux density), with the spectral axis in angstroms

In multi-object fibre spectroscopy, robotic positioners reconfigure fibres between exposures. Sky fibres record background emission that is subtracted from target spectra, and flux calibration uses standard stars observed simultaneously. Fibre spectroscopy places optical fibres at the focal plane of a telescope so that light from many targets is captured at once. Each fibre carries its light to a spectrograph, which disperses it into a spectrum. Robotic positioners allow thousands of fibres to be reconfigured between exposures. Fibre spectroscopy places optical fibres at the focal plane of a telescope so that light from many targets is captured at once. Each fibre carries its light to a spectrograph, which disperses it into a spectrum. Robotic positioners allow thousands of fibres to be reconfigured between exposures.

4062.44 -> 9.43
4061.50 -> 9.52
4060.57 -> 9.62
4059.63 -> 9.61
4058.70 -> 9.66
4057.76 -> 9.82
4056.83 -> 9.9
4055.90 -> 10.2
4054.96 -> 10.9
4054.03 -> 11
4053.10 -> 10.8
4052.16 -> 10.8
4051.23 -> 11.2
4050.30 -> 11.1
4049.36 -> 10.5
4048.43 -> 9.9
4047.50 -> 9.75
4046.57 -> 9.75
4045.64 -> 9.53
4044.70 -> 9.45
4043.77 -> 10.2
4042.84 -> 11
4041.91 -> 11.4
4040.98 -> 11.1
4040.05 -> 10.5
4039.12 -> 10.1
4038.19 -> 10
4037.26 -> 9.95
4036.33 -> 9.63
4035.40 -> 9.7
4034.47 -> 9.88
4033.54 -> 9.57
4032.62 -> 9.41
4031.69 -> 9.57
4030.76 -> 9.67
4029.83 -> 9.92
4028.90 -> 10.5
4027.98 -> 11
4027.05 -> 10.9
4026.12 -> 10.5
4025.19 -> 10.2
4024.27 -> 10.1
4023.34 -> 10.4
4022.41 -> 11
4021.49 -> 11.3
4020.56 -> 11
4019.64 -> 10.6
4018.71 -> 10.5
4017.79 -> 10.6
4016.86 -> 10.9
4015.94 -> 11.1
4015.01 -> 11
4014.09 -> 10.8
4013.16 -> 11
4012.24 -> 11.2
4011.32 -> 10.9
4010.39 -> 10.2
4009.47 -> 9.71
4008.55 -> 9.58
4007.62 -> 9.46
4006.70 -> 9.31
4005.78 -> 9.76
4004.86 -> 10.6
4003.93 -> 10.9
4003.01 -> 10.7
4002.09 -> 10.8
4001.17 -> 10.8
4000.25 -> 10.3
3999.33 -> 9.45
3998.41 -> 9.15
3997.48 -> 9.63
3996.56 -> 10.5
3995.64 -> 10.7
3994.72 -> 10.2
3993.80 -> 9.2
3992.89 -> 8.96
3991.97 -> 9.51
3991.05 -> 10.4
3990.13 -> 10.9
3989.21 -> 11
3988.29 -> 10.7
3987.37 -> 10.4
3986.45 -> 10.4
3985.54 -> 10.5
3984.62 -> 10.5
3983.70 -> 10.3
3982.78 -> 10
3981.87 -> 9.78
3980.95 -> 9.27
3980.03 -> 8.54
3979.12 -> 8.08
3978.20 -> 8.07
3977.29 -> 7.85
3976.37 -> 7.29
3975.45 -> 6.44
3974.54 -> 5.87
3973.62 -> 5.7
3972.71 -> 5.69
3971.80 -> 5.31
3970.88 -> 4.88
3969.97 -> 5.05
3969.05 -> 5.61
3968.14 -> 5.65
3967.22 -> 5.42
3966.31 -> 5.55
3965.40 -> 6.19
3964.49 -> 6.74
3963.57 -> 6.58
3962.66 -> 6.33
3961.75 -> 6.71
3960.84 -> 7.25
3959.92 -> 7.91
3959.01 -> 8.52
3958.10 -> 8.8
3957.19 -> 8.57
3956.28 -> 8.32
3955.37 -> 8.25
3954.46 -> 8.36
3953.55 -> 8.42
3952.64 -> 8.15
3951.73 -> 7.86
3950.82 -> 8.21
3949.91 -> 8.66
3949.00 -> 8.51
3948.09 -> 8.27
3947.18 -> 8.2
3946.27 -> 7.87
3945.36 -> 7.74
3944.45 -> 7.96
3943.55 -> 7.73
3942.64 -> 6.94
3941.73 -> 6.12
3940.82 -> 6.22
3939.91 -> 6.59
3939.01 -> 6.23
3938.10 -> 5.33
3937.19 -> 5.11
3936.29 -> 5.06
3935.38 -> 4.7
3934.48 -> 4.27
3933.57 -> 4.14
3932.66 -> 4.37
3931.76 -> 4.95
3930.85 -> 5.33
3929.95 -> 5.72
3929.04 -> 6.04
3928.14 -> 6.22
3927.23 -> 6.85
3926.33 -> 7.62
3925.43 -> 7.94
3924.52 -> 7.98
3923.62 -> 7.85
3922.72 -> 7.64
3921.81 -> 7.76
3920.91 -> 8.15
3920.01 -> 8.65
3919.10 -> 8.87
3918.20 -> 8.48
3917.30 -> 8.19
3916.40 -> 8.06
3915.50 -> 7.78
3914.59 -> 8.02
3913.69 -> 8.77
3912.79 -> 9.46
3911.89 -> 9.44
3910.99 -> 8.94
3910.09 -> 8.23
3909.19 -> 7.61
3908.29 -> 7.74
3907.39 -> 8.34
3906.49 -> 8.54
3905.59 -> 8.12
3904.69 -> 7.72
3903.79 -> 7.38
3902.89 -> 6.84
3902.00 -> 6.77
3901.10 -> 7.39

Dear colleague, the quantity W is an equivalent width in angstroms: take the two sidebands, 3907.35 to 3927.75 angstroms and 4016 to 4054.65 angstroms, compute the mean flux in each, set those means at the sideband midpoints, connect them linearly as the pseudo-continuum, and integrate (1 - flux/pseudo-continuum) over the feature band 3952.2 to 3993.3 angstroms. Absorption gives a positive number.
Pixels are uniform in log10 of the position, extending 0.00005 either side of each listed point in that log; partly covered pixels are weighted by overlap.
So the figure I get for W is 5.6 angstroms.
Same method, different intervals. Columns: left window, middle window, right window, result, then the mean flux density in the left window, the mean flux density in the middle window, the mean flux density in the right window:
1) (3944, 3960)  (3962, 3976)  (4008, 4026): 4.82 angstroms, 8.26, 5.82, 10.6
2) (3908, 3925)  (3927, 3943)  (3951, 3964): 5.06 angstroms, 8.3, 5.54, 7.87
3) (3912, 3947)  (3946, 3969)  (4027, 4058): 0.61 angstroms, 6.95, 7.53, 10.2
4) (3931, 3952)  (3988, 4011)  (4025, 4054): -3.61 angstroms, 6.54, 10.1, 10.3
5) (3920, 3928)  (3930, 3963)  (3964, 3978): -0.82 angstroms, 7.72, 6.99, 5.99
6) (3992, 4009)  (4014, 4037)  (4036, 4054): -0.40 angstroms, 9.99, 10.4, 10.4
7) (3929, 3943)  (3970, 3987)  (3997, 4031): 0.50 angstroms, 5.42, 7.97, 10.4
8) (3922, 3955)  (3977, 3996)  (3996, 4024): -1.09 angstroms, 6.82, 9.79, 10.4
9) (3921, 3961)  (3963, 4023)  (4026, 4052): -2.55 angstroms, 7.07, 9.17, 10.2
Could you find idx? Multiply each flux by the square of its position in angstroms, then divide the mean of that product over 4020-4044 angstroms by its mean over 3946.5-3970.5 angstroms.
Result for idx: 1.45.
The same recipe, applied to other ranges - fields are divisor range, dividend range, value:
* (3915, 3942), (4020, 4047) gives 1.64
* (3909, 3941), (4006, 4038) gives 1.55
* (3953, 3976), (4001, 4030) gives 1.61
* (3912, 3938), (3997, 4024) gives 1.57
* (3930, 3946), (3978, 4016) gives 1.78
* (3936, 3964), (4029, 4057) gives 1.43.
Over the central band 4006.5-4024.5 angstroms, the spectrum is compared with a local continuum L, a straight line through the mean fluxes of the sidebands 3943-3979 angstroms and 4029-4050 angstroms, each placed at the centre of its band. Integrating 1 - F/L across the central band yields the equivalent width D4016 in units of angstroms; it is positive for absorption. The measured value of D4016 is -2.72 angstroms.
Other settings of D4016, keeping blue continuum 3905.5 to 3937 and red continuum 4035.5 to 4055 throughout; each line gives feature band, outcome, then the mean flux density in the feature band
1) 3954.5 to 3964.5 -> 0.6 angstroms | 7.7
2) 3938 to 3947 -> 1.0 angstroms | 6.97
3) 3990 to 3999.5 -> -0.8 angstroms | 9.85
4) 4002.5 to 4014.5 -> -1.1 angstroms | 10.3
